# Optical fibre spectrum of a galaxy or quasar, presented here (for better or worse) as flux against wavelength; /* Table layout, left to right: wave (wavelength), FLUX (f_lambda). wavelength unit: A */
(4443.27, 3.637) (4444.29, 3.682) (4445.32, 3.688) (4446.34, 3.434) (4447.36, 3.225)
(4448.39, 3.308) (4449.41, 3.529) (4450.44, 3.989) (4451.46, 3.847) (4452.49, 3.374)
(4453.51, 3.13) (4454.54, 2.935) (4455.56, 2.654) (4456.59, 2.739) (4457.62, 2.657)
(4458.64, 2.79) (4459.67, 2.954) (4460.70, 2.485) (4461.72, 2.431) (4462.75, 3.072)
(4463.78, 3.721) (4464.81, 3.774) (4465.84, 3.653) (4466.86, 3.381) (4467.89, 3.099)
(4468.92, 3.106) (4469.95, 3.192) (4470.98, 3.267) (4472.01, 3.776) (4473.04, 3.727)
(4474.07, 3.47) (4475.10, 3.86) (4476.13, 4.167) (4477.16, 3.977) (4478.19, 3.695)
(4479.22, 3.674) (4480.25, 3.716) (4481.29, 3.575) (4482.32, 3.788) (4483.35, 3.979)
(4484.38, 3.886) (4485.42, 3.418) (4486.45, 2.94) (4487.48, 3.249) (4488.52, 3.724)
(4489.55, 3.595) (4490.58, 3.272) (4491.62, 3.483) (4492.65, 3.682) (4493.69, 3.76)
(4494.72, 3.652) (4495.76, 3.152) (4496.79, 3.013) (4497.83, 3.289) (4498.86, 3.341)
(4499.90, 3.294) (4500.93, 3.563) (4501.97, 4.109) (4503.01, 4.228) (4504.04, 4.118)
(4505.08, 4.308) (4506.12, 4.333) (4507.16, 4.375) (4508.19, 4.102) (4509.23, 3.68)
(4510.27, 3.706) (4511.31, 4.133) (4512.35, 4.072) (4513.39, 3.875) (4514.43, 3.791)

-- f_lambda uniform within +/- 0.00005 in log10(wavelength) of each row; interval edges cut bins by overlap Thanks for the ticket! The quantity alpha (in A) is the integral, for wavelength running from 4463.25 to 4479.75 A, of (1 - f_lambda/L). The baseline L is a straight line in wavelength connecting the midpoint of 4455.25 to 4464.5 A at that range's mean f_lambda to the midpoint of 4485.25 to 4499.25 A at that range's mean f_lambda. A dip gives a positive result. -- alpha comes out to -2.9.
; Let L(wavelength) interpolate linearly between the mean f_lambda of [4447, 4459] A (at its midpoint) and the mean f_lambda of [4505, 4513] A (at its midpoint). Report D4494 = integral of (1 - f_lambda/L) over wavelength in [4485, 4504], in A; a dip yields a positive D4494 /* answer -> 1.68 A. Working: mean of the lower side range 3.19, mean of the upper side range 4.07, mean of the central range 3.5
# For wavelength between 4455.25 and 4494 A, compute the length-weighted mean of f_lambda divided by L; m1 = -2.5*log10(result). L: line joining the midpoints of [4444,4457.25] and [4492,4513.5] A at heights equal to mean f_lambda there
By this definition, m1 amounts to 0.05 mag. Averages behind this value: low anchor 3.33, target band 3.41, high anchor 3.8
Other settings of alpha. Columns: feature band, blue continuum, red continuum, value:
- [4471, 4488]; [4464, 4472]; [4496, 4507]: -0.7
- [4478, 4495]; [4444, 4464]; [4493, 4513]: 0.0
